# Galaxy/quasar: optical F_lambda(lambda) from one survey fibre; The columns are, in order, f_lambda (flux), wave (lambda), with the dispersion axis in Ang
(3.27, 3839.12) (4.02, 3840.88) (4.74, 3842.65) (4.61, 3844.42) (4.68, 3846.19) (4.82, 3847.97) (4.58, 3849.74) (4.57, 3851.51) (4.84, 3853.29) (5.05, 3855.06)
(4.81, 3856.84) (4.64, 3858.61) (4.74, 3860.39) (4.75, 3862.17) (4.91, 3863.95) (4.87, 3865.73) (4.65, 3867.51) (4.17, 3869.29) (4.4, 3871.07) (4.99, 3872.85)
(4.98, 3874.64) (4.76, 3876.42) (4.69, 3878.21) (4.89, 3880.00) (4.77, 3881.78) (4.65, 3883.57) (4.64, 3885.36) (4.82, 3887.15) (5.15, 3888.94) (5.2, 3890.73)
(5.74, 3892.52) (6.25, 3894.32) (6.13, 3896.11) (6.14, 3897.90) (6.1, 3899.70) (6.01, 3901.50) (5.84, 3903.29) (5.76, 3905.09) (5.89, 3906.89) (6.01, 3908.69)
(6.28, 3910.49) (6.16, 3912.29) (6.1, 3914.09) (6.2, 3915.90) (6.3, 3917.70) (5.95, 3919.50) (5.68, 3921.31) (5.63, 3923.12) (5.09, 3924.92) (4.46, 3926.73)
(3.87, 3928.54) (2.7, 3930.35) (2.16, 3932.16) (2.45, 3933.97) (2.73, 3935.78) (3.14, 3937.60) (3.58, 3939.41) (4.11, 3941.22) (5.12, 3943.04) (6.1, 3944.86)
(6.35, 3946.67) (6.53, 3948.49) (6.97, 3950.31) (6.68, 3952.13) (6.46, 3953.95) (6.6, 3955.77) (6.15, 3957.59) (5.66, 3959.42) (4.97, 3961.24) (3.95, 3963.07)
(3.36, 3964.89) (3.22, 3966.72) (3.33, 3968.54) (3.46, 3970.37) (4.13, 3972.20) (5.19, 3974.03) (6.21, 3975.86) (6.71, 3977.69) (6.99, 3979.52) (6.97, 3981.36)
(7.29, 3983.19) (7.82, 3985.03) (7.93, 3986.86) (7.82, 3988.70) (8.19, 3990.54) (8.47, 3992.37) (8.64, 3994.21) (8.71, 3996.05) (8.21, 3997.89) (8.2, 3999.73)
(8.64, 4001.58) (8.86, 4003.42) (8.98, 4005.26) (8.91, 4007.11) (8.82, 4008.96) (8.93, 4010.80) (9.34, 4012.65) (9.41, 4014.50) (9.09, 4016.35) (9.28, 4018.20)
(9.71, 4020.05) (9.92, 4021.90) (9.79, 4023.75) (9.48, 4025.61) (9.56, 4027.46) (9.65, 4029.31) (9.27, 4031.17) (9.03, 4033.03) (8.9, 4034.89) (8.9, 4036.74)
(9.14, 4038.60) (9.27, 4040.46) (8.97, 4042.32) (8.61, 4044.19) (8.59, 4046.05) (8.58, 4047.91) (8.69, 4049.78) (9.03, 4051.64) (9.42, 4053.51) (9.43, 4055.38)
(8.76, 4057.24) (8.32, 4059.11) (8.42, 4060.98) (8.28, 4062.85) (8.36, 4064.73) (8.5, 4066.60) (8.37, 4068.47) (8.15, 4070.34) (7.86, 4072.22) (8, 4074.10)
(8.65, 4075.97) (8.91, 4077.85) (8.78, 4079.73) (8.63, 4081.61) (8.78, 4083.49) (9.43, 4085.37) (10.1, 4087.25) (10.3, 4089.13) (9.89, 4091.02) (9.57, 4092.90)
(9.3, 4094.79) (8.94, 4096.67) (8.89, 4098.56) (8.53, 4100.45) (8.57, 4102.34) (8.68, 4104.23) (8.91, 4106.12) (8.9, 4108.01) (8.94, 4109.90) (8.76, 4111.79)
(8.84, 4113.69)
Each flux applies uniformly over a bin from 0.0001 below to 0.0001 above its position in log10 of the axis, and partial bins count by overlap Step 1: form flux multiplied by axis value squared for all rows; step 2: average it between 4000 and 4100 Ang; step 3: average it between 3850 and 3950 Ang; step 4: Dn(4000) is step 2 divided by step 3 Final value 1.93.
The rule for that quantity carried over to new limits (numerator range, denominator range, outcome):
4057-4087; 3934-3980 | 1.79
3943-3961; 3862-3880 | 1.38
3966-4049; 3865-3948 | 1.70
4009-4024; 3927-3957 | 2.06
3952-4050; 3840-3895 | 1.73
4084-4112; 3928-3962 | 2.03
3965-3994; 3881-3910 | 1.17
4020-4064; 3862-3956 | 1.87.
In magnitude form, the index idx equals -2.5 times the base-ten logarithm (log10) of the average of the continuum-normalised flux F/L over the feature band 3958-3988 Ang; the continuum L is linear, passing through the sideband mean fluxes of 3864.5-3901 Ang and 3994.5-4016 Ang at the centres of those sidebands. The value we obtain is 0.40 mag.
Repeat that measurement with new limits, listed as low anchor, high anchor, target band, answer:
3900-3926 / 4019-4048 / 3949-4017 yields 0.133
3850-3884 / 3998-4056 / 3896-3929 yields 0.031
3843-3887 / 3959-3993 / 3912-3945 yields 0.180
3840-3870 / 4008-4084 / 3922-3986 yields 0.342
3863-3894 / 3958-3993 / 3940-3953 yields -0.066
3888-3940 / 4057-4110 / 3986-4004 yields -0.209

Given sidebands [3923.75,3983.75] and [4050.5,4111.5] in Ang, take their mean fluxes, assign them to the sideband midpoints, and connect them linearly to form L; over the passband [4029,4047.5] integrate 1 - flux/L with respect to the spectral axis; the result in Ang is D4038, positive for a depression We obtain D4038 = -3.6 Ang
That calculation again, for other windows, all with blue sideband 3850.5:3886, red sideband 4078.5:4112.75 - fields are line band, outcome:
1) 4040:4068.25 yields -1.5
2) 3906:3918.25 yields -1.2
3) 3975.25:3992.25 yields -1.1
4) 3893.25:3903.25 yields -1.5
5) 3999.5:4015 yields -3.2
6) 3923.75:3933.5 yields 3.7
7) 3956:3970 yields 4.5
